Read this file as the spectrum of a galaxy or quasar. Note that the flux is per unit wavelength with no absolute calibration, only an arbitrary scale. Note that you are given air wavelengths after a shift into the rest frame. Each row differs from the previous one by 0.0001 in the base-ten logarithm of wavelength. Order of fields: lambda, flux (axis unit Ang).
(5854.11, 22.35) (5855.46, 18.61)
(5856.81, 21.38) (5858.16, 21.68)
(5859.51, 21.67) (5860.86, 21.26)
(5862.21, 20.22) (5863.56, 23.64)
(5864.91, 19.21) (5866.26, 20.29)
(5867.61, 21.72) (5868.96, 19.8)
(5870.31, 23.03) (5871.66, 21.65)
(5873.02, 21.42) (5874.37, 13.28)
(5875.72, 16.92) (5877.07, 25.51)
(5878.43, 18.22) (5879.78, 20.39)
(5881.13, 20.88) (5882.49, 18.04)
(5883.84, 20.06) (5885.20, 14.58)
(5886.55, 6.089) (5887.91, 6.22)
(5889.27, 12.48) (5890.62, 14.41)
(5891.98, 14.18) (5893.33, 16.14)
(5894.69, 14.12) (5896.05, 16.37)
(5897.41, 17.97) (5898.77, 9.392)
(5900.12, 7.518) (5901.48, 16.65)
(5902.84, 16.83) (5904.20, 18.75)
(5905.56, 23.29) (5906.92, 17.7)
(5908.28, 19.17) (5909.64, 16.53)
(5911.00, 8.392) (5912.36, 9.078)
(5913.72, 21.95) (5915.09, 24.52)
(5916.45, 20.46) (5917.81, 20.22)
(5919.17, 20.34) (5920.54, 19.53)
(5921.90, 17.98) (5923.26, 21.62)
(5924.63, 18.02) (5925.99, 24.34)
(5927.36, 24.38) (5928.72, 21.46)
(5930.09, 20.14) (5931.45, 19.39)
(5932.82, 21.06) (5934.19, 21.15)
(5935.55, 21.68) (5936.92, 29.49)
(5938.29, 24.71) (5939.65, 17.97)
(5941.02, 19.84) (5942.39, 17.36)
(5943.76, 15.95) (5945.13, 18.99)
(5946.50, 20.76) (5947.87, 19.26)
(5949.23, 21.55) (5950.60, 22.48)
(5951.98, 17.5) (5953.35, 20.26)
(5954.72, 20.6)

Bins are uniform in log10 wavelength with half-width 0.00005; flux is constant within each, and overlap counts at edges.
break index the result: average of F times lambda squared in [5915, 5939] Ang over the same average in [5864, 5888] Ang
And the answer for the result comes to 1.2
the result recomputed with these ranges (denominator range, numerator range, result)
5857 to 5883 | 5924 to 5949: 1.04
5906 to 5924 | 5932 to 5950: 1.14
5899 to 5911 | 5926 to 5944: 1.32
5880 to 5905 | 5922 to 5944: 1.47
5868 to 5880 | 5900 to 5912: 0.82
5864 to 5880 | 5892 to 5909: 0.81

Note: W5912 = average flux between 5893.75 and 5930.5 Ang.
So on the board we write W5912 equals 18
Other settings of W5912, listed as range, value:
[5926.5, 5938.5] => 22.5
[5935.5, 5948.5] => 20.5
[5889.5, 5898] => 15.3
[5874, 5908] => 15.9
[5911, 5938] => 20.6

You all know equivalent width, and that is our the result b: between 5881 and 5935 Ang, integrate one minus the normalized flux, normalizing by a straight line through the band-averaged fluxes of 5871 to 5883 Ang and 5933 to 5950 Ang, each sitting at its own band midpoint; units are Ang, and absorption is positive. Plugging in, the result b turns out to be 7.83 Ang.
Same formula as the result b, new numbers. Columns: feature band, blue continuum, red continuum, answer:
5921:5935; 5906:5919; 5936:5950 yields -1.25 Ang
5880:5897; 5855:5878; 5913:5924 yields 4.94 Ang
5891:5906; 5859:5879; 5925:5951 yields 3.87 Ang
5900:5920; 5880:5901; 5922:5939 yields 0.33 Ang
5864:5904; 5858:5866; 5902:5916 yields 5.93 Ang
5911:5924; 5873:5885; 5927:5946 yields 0.89 Ang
